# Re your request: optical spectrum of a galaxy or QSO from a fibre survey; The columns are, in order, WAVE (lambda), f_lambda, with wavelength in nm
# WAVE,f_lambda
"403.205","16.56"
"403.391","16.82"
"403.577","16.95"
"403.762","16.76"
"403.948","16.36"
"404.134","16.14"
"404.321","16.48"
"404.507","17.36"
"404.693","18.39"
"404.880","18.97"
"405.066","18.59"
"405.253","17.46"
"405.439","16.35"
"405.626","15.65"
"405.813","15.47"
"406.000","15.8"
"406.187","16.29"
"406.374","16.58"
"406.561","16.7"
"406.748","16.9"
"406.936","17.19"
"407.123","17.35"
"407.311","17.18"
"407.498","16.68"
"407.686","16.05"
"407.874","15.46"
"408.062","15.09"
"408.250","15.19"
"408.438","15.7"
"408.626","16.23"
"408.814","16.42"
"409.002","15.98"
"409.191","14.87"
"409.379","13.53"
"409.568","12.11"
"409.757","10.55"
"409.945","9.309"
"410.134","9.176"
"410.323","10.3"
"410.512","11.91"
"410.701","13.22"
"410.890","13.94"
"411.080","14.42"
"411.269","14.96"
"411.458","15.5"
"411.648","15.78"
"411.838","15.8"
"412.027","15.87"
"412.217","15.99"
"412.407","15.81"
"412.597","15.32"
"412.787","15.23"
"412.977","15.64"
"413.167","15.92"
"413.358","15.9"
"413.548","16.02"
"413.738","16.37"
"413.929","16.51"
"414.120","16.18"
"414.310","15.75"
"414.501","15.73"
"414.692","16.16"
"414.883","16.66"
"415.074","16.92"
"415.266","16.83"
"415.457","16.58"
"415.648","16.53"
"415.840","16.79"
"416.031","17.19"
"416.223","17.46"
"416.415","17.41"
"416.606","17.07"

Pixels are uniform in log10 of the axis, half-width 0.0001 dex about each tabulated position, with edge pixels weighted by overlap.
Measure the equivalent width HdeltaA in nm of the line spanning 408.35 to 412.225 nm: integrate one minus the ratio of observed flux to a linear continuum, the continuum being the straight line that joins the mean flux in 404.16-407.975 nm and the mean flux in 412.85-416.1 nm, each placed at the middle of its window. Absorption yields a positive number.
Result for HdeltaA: 0.64 nm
